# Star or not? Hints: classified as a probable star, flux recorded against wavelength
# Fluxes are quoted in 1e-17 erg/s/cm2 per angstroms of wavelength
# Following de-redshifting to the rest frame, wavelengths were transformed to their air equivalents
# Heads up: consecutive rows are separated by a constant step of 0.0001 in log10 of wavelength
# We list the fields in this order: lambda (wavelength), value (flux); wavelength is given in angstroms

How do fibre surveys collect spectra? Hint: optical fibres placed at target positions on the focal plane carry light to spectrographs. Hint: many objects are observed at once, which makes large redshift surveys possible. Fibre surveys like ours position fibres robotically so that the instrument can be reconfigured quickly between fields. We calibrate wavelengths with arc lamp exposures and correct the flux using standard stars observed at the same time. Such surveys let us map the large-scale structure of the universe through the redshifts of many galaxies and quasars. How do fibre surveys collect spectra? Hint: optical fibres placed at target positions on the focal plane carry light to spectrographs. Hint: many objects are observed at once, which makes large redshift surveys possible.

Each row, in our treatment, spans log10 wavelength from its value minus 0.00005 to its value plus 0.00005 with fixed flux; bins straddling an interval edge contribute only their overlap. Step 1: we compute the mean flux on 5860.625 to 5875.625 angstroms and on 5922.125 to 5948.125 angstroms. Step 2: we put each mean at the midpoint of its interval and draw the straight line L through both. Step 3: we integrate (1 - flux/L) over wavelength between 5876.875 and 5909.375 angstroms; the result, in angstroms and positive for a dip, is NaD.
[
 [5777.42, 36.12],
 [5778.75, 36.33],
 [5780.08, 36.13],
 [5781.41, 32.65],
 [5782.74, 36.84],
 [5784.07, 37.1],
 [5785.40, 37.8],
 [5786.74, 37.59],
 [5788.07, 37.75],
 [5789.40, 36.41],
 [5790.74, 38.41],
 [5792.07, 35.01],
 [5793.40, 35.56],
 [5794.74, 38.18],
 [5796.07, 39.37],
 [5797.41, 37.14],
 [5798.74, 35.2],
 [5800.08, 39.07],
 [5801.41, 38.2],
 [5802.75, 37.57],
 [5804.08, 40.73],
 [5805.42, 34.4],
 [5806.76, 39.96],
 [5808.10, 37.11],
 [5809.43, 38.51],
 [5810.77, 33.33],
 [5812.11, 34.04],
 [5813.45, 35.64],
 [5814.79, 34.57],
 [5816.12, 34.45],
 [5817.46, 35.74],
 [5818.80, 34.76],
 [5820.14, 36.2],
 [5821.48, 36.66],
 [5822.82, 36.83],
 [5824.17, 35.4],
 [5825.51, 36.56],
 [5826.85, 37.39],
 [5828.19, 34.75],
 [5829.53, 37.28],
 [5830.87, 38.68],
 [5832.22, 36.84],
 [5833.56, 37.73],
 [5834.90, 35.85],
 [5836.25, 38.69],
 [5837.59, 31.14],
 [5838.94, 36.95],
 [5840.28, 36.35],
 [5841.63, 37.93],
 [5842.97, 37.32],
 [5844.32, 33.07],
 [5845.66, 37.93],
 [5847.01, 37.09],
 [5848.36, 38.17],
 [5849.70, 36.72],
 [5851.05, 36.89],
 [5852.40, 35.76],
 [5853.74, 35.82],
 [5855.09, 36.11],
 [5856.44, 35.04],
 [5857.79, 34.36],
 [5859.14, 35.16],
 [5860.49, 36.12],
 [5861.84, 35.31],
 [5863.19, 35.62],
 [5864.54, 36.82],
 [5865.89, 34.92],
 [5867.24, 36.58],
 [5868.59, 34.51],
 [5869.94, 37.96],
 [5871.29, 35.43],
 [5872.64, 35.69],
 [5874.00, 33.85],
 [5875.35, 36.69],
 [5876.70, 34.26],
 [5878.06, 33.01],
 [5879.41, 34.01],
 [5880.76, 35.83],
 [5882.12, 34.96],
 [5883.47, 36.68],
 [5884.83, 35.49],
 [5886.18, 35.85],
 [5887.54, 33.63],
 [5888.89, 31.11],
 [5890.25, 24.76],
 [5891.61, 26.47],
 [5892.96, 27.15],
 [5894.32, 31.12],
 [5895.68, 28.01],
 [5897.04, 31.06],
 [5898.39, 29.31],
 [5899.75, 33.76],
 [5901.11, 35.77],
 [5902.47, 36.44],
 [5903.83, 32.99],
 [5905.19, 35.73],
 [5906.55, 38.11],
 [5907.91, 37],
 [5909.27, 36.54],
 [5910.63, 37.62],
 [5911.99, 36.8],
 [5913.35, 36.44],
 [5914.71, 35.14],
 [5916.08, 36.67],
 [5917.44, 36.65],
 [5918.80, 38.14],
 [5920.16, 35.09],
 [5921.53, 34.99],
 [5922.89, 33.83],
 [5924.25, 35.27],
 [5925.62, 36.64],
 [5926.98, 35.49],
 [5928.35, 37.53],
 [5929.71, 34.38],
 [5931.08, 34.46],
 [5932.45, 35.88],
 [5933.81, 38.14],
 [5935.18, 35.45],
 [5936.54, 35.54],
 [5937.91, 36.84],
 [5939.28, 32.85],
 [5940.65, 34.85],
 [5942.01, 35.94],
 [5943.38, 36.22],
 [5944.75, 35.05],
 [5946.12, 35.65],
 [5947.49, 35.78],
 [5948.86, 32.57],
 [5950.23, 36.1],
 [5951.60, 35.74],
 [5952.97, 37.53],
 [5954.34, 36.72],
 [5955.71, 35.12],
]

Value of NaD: 2.4 angstroms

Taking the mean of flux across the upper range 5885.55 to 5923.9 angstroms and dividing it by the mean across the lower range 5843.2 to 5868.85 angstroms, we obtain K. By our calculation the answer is 0.9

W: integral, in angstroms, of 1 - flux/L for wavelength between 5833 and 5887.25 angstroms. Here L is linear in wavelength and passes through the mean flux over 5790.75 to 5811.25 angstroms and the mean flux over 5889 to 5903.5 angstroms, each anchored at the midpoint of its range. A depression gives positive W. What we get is -4.5 angstroms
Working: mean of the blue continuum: 37.4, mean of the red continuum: 30.5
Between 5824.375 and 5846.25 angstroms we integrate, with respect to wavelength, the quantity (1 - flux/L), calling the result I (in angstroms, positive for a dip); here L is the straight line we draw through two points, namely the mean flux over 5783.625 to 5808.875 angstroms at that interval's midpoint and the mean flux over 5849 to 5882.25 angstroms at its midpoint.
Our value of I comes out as -0.1 angstroms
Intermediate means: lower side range 37.5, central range 36.5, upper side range 35.5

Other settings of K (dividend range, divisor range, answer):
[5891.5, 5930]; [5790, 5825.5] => 0.95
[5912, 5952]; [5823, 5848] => 0.98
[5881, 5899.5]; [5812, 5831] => 0.87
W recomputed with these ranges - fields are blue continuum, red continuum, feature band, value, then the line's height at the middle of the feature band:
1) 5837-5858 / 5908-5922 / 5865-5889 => 0.7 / 36.2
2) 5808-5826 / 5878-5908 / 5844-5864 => -1.0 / 34.3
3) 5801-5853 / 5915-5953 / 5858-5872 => 0.2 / 36.2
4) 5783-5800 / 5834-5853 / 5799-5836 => 0.2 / 36.8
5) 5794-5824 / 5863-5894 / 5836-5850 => -0.4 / 35.3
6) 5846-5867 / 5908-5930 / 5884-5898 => 2.2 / 36.1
